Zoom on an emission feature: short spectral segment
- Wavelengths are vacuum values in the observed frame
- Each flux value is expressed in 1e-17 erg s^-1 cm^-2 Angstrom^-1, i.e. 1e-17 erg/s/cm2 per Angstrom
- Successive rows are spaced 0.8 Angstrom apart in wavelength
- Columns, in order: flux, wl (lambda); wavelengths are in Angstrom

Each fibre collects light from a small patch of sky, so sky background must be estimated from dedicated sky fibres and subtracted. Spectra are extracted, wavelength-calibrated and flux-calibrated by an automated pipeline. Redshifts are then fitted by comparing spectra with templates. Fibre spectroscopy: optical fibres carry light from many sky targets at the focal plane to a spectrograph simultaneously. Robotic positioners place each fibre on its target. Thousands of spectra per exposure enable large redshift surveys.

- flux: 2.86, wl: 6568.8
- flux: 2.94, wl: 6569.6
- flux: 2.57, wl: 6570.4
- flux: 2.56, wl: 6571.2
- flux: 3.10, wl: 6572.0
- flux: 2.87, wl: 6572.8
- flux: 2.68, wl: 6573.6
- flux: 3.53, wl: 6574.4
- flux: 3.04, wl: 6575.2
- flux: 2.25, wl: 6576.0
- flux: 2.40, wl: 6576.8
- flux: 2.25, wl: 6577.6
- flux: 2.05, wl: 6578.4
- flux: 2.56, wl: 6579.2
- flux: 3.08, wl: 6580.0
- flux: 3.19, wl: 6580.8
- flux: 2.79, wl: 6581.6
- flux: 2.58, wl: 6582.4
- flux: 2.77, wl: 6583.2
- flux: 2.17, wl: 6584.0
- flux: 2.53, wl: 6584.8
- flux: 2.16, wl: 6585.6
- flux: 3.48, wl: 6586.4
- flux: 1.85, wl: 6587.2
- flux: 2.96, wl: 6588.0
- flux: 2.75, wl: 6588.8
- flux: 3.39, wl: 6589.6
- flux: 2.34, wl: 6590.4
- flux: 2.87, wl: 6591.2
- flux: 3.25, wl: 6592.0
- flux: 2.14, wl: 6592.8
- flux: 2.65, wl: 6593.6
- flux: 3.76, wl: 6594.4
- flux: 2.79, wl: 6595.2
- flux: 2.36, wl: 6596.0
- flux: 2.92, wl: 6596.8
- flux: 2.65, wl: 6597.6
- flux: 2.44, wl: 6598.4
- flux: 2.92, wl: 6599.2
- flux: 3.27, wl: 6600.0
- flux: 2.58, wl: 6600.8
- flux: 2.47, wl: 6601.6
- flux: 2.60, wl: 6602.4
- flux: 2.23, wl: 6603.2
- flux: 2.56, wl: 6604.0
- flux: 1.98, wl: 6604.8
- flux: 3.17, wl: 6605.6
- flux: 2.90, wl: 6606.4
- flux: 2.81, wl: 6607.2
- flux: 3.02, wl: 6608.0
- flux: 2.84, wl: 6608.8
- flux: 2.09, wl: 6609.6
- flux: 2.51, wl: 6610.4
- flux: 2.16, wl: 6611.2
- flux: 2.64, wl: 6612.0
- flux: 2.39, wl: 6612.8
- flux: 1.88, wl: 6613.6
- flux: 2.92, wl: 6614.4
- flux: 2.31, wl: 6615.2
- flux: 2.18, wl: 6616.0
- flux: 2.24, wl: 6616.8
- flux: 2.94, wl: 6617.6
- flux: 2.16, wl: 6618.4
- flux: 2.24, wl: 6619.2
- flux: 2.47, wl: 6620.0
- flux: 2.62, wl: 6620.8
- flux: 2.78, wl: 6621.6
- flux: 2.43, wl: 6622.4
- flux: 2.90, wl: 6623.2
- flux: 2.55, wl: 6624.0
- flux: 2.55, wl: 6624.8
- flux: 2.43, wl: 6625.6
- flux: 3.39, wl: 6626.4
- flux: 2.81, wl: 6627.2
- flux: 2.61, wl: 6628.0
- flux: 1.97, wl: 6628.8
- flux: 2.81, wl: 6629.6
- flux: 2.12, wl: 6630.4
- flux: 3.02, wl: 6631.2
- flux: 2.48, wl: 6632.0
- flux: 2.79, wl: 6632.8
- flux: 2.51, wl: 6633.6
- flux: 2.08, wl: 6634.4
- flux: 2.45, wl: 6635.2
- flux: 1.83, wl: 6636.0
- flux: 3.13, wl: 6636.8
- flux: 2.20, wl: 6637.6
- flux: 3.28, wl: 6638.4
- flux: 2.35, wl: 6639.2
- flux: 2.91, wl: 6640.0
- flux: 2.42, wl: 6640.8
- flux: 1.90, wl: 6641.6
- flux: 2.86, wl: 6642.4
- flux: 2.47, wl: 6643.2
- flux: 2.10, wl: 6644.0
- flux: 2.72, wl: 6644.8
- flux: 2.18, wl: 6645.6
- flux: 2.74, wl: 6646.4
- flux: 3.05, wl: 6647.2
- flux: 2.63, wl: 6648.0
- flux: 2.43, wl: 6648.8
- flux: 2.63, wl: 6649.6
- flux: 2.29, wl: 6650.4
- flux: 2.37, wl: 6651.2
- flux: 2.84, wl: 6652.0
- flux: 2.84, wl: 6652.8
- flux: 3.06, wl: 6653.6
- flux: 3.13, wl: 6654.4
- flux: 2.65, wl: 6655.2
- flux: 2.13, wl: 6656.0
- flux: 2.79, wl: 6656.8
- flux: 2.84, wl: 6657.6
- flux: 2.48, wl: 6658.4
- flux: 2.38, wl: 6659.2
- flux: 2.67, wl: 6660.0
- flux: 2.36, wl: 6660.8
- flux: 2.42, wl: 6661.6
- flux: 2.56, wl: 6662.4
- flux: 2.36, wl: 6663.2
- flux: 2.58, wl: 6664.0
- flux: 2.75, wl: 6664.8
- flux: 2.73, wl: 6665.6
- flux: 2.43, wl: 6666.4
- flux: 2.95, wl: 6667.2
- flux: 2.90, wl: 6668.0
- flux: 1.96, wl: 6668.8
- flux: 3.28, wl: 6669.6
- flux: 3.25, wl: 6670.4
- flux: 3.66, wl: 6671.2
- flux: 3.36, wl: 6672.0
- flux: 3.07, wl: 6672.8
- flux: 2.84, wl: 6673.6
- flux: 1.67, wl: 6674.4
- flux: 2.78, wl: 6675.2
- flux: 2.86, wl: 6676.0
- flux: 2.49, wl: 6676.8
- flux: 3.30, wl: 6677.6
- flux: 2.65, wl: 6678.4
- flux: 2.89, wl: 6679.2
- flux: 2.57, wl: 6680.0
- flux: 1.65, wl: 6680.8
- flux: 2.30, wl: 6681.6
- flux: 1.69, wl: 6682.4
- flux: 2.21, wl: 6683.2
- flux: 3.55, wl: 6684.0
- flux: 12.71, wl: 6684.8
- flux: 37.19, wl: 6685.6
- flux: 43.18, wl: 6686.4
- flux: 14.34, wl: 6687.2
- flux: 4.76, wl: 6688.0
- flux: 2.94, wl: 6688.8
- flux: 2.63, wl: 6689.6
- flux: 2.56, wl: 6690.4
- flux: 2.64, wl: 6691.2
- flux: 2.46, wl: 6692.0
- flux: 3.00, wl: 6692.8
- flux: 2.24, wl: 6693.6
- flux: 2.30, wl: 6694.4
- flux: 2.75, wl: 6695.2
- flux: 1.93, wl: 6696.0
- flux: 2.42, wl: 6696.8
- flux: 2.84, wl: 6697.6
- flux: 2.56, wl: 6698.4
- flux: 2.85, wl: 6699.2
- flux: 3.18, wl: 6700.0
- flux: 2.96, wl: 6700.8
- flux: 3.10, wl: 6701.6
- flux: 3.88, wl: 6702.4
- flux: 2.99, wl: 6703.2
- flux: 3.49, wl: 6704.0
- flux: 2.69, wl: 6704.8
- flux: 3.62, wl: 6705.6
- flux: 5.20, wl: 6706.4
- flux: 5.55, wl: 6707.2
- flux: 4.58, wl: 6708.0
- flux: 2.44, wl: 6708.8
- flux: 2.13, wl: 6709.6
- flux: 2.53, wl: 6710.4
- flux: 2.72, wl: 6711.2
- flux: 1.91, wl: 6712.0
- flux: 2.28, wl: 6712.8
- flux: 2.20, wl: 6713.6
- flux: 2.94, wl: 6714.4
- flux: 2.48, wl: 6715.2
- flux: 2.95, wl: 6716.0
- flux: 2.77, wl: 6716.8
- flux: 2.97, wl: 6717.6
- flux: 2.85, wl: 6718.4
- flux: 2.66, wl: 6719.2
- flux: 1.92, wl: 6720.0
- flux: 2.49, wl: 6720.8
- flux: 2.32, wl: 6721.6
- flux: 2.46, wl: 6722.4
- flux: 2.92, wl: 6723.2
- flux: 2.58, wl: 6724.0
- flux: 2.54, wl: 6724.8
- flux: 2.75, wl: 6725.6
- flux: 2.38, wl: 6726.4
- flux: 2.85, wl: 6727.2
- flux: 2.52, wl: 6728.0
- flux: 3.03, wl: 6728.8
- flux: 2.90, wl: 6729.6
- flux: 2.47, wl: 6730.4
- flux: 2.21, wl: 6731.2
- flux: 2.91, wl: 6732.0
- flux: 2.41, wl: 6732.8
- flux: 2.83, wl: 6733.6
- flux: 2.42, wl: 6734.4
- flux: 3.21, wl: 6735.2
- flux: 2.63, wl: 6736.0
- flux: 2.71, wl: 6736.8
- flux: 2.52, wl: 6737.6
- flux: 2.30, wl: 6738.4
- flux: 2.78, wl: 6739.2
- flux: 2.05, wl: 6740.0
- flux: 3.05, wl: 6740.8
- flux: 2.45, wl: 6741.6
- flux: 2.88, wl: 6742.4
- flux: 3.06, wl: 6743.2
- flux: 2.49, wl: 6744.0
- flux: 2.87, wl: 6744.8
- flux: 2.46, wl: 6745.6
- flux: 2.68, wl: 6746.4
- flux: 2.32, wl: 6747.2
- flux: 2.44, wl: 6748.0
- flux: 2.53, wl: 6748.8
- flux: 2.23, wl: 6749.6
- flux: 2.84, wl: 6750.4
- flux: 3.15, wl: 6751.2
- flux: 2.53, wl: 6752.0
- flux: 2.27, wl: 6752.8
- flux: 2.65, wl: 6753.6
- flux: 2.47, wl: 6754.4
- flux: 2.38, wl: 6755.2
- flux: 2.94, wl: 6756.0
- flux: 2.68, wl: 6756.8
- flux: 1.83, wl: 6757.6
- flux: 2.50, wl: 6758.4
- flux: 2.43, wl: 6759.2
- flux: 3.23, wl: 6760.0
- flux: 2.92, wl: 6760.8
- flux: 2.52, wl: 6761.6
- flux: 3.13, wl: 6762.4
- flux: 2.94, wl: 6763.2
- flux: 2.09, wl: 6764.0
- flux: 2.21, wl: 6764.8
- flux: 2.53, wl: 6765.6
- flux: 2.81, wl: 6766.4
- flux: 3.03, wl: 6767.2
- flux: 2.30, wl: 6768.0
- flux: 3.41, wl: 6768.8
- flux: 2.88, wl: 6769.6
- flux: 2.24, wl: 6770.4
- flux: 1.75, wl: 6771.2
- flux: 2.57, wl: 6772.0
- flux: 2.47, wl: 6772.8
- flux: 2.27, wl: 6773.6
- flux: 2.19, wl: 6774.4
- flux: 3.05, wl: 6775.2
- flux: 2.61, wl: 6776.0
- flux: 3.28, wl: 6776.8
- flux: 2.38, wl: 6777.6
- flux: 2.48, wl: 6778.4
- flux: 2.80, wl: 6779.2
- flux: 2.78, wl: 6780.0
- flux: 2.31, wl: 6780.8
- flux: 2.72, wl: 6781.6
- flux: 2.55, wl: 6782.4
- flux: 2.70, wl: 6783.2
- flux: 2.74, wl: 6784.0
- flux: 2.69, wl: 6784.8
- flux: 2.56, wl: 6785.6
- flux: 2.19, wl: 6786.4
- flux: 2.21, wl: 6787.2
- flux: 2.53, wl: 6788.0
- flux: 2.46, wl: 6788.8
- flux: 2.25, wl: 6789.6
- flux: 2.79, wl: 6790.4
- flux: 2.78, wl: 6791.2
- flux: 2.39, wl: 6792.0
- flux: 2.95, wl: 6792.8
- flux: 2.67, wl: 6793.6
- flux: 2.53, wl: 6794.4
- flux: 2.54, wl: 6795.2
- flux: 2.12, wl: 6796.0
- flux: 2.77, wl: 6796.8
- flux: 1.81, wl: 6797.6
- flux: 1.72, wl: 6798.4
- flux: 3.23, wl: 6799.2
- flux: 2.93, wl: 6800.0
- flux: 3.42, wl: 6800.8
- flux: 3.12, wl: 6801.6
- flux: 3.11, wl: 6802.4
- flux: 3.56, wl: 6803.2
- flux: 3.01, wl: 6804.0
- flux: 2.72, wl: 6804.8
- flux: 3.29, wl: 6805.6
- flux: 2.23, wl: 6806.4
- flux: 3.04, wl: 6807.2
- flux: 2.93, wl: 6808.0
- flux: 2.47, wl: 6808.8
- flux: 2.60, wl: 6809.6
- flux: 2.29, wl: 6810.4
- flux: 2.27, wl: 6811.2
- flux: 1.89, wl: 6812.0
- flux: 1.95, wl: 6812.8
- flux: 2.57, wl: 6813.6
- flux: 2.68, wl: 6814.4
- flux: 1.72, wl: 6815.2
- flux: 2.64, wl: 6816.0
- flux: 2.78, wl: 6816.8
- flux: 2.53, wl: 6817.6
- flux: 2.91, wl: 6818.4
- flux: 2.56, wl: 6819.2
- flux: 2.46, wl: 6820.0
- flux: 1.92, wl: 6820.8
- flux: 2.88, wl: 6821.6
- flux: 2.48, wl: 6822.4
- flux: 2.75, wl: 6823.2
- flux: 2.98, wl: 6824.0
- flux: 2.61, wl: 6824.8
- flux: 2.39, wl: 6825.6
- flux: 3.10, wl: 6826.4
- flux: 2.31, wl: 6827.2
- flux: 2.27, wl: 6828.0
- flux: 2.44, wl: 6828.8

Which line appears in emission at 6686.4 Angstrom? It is H-alpha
